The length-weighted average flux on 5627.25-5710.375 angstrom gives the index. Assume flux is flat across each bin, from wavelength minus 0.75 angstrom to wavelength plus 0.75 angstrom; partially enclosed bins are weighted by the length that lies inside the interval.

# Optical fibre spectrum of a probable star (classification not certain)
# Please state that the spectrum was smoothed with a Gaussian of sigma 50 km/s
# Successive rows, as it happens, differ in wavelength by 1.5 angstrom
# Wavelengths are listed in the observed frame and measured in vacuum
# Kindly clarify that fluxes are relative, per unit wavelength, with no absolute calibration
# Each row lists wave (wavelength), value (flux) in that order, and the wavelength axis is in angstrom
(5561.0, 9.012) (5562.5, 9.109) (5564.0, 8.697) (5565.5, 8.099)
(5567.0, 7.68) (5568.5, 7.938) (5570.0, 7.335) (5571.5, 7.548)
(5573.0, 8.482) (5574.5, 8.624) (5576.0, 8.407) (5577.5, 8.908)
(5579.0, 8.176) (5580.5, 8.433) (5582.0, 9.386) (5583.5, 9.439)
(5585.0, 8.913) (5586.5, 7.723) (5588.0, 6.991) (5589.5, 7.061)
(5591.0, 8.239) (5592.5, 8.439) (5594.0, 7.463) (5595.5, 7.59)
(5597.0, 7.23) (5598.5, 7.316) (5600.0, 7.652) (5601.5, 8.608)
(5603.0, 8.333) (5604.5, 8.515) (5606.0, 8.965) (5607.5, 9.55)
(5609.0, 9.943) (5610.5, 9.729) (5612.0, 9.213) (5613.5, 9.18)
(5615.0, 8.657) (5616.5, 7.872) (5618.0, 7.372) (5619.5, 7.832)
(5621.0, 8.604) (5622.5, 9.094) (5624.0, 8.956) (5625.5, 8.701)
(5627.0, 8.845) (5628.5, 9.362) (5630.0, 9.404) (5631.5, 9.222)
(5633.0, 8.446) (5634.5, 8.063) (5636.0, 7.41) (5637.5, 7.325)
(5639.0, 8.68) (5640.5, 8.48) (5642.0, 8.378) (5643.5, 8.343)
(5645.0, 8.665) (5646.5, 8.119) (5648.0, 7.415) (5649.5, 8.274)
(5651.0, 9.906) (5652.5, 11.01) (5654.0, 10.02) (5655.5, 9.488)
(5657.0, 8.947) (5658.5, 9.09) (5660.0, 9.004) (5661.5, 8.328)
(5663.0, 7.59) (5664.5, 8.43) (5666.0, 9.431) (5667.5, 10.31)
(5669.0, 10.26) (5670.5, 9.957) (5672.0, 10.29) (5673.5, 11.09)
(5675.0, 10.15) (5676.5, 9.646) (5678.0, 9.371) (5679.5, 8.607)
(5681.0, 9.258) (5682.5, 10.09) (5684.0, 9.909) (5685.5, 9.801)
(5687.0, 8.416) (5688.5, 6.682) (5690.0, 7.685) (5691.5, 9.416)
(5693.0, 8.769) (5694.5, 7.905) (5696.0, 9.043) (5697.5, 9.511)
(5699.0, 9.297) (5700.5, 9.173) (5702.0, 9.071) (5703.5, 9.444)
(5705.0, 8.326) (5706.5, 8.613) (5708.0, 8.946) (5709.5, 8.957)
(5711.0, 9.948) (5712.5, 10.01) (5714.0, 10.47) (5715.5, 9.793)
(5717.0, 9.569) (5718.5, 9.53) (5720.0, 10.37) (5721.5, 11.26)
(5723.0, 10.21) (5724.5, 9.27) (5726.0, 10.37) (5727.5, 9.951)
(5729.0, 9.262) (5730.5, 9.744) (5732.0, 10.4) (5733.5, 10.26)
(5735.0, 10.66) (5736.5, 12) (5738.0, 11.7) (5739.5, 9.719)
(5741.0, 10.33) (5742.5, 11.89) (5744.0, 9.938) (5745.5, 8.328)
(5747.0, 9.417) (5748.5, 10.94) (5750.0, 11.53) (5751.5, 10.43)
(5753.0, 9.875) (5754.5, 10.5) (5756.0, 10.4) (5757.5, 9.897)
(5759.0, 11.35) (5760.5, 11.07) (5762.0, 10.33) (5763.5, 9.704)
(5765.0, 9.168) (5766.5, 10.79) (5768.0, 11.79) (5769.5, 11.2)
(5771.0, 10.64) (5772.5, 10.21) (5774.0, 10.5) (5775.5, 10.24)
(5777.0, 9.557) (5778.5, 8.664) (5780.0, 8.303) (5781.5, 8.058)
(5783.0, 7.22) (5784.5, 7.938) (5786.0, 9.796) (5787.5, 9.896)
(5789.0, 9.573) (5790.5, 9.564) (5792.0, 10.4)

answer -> 9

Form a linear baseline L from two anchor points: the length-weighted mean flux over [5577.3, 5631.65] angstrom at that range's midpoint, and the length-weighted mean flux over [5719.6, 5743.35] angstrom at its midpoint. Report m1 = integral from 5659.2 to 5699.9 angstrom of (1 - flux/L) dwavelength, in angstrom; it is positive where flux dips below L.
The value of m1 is 1.9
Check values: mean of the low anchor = 8.5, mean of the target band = 9.19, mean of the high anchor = 10.5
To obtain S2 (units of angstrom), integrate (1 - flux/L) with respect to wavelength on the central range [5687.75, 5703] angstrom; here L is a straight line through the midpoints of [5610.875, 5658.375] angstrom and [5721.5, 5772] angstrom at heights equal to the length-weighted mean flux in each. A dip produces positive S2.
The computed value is 1.5 angstrom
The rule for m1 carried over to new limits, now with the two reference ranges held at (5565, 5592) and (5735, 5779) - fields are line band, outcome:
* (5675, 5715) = 2.2 angstrom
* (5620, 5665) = 1.4 angstrom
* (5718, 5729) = -0.1 angstrom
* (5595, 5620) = 0.3 angstrom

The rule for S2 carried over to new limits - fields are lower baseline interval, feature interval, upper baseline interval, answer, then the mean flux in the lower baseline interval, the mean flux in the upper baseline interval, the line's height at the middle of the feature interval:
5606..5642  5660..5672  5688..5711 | -0.7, 8.69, 8.78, 8.74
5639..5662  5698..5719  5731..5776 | 0.9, 8.9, 10.5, 9.8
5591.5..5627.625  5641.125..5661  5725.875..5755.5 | 0.3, 8.48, 10.4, 9.08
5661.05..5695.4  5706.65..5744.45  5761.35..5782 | -2.3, 9.2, 9.96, 9.58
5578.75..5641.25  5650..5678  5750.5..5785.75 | -2.0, 8.44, 9.92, 8.94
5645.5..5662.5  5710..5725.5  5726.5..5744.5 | 0.2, 9.03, 10.5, 10.2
